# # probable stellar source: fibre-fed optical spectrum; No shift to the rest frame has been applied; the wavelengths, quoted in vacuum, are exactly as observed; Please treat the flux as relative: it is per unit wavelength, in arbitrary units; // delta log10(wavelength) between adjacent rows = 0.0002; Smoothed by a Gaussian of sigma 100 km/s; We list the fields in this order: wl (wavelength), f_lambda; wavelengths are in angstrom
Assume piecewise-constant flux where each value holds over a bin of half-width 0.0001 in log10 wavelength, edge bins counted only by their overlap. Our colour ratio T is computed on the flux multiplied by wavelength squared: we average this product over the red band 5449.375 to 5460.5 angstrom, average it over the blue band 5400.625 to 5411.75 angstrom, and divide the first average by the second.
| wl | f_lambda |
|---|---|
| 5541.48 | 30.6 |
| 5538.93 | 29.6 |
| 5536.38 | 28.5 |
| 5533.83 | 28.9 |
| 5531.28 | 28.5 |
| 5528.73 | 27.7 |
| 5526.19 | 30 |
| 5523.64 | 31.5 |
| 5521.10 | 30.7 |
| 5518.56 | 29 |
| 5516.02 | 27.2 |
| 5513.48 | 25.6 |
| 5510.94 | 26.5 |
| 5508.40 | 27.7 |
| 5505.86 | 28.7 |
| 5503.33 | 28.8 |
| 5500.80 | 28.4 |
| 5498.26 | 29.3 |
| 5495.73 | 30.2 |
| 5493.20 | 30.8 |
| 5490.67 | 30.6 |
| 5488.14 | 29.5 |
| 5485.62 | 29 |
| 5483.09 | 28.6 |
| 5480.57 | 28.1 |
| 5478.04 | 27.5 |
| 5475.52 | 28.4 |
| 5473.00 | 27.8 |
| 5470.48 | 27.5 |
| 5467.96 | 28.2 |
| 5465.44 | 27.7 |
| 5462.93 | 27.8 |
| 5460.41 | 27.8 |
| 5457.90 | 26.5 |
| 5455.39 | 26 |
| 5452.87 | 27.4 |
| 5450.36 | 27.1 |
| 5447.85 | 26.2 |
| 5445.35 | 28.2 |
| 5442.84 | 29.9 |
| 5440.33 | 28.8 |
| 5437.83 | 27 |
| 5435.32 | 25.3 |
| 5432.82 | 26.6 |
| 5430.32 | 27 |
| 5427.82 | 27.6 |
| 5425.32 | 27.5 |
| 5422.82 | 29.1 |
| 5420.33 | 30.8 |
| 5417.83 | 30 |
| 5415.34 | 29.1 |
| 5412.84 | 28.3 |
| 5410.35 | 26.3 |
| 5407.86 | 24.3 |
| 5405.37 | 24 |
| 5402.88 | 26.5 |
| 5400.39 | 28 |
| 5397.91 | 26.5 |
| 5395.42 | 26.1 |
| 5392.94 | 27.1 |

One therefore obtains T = 1.07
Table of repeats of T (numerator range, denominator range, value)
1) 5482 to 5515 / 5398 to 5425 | 1.07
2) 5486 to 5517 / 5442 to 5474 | 1.06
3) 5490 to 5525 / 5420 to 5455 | 1.07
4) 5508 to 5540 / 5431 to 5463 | 1.08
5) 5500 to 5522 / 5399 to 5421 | 1.06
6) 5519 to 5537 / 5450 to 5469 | 1.10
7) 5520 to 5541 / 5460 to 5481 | 1.08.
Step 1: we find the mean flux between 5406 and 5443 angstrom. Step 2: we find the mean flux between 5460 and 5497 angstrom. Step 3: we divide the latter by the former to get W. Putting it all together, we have 1.03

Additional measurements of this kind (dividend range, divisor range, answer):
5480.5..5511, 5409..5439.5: 1.04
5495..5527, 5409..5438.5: 1.03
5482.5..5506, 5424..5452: 1.08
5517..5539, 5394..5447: 1.07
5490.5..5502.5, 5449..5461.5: 1.10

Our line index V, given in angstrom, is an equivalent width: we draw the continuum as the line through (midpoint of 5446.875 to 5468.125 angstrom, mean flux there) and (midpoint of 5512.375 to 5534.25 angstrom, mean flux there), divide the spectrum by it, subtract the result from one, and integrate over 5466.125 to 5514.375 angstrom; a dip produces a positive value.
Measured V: -0.9 angstrom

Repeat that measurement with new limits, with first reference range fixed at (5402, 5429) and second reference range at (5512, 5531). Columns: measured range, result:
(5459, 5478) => 0.2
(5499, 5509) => 0.0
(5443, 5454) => 0.2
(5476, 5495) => -0.5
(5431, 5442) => 0.3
